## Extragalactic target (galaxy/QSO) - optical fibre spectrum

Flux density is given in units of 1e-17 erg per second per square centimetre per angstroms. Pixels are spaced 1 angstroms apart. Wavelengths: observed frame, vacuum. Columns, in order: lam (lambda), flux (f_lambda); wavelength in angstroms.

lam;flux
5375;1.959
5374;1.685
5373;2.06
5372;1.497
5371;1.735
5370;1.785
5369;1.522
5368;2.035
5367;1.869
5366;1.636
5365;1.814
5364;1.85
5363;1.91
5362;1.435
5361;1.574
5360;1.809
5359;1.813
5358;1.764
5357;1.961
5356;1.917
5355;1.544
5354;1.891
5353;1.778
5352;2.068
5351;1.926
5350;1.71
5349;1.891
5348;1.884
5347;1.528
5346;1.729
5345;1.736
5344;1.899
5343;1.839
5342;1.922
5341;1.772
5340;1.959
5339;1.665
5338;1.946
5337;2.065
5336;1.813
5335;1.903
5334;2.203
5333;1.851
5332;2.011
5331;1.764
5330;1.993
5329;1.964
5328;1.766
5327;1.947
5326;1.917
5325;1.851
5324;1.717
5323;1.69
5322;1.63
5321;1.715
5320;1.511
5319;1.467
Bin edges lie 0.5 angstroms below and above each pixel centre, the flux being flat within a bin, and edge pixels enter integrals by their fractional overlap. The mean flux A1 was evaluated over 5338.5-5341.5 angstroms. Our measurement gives 1.8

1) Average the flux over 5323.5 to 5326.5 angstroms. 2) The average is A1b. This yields 1.83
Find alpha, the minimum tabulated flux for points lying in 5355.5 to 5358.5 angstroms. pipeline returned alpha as 1.764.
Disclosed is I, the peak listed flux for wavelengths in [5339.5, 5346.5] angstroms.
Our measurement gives 1.959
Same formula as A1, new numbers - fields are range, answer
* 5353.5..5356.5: 1.78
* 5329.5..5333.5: 1.9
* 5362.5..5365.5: 1.86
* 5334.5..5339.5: 1.88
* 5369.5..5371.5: 1.76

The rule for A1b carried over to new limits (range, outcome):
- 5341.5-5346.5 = 1.82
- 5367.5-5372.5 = 1.71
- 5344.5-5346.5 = 1.73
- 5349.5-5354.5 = 1.87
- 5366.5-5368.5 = 1.95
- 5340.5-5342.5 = 1.85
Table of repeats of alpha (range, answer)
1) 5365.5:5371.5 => 1.522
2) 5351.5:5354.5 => 1.778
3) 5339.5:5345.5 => 1.736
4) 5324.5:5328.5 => 1.766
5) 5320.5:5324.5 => 1.63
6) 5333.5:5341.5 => 1.665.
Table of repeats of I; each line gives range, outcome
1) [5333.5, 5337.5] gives 2.203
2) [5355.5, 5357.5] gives 1.961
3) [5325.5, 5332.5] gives 2.011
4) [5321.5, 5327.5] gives 1.947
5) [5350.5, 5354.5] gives 2.068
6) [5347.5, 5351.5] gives 1.926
